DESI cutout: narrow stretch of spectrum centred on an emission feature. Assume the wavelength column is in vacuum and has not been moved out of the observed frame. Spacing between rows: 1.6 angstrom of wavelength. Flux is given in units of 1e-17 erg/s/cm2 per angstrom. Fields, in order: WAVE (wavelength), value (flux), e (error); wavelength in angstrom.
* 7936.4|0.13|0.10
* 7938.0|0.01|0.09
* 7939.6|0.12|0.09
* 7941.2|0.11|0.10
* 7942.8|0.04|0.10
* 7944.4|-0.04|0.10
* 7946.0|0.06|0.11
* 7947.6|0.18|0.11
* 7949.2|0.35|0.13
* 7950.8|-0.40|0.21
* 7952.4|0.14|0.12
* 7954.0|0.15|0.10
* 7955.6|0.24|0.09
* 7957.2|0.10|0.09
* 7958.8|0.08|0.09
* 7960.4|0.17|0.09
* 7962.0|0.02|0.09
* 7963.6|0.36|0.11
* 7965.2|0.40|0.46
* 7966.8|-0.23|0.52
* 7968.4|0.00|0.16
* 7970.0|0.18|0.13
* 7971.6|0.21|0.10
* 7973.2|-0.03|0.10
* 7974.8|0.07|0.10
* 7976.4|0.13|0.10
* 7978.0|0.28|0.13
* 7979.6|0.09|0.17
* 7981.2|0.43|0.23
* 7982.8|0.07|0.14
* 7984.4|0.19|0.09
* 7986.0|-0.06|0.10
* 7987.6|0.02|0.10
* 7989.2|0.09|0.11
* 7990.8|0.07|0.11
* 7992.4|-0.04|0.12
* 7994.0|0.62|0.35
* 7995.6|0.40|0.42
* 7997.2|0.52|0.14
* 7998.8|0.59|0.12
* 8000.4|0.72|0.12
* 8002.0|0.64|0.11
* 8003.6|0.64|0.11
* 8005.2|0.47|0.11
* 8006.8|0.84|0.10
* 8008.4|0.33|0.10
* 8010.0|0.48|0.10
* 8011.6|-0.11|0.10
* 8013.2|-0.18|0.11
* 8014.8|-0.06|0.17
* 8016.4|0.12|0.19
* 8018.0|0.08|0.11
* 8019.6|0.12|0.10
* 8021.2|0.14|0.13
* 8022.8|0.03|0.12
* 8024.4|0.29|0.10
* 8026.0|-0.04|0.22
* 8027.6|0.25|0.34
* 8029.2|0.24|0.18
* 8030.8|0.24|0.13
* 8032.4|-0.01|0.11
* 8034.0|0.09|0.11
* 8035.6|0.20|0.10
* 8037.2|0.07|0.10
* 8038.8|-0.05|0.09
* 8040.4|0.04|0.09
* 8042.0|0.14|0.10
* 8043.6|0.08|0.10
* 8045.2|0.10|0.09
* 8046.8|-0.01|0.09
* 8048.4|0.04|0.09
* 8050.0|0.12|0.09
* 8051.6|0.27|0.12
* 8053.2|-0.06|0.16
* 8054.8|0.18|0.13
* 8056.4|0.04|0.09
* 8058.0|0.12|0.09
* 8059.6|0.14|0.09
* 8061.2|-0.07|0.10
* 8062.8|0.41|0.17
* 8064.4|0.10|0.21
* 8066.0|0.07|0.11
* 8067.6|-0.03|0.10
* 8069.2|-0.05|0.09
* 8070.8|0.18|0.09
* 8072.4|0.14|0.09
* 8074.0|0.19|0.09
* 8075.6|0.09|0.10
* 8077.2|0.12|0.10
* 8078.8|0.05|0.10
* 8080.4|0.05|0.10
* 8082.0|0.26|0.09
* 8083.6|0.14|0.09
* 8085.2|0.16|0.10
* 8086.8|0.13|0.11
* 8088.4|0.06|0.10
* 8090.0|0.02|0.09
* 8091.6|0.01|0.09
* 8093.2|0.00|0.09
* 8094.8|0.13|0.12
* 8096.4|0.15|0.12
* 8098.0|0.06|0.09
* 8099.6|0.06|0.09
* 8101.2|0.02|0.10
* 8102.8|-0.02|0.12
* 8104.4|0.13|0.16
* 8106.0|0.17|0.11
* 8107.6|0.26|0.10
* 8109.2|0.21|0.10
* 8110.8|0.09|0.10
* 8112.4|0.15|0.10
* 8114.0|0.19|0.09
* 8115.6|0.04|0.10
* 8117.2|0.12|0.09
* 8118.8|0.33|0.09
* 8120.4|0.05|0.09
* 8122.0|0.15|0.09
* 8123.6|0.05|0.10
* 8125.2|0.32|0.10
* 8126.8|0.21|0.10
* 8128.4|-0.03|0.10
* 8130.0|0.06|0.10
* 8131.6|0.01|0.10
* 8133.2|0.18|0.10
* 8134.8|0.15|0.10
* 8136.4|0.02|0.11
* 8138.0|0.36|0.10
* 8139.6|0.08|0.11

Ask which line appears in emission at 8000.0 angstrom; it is [O II] 3727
